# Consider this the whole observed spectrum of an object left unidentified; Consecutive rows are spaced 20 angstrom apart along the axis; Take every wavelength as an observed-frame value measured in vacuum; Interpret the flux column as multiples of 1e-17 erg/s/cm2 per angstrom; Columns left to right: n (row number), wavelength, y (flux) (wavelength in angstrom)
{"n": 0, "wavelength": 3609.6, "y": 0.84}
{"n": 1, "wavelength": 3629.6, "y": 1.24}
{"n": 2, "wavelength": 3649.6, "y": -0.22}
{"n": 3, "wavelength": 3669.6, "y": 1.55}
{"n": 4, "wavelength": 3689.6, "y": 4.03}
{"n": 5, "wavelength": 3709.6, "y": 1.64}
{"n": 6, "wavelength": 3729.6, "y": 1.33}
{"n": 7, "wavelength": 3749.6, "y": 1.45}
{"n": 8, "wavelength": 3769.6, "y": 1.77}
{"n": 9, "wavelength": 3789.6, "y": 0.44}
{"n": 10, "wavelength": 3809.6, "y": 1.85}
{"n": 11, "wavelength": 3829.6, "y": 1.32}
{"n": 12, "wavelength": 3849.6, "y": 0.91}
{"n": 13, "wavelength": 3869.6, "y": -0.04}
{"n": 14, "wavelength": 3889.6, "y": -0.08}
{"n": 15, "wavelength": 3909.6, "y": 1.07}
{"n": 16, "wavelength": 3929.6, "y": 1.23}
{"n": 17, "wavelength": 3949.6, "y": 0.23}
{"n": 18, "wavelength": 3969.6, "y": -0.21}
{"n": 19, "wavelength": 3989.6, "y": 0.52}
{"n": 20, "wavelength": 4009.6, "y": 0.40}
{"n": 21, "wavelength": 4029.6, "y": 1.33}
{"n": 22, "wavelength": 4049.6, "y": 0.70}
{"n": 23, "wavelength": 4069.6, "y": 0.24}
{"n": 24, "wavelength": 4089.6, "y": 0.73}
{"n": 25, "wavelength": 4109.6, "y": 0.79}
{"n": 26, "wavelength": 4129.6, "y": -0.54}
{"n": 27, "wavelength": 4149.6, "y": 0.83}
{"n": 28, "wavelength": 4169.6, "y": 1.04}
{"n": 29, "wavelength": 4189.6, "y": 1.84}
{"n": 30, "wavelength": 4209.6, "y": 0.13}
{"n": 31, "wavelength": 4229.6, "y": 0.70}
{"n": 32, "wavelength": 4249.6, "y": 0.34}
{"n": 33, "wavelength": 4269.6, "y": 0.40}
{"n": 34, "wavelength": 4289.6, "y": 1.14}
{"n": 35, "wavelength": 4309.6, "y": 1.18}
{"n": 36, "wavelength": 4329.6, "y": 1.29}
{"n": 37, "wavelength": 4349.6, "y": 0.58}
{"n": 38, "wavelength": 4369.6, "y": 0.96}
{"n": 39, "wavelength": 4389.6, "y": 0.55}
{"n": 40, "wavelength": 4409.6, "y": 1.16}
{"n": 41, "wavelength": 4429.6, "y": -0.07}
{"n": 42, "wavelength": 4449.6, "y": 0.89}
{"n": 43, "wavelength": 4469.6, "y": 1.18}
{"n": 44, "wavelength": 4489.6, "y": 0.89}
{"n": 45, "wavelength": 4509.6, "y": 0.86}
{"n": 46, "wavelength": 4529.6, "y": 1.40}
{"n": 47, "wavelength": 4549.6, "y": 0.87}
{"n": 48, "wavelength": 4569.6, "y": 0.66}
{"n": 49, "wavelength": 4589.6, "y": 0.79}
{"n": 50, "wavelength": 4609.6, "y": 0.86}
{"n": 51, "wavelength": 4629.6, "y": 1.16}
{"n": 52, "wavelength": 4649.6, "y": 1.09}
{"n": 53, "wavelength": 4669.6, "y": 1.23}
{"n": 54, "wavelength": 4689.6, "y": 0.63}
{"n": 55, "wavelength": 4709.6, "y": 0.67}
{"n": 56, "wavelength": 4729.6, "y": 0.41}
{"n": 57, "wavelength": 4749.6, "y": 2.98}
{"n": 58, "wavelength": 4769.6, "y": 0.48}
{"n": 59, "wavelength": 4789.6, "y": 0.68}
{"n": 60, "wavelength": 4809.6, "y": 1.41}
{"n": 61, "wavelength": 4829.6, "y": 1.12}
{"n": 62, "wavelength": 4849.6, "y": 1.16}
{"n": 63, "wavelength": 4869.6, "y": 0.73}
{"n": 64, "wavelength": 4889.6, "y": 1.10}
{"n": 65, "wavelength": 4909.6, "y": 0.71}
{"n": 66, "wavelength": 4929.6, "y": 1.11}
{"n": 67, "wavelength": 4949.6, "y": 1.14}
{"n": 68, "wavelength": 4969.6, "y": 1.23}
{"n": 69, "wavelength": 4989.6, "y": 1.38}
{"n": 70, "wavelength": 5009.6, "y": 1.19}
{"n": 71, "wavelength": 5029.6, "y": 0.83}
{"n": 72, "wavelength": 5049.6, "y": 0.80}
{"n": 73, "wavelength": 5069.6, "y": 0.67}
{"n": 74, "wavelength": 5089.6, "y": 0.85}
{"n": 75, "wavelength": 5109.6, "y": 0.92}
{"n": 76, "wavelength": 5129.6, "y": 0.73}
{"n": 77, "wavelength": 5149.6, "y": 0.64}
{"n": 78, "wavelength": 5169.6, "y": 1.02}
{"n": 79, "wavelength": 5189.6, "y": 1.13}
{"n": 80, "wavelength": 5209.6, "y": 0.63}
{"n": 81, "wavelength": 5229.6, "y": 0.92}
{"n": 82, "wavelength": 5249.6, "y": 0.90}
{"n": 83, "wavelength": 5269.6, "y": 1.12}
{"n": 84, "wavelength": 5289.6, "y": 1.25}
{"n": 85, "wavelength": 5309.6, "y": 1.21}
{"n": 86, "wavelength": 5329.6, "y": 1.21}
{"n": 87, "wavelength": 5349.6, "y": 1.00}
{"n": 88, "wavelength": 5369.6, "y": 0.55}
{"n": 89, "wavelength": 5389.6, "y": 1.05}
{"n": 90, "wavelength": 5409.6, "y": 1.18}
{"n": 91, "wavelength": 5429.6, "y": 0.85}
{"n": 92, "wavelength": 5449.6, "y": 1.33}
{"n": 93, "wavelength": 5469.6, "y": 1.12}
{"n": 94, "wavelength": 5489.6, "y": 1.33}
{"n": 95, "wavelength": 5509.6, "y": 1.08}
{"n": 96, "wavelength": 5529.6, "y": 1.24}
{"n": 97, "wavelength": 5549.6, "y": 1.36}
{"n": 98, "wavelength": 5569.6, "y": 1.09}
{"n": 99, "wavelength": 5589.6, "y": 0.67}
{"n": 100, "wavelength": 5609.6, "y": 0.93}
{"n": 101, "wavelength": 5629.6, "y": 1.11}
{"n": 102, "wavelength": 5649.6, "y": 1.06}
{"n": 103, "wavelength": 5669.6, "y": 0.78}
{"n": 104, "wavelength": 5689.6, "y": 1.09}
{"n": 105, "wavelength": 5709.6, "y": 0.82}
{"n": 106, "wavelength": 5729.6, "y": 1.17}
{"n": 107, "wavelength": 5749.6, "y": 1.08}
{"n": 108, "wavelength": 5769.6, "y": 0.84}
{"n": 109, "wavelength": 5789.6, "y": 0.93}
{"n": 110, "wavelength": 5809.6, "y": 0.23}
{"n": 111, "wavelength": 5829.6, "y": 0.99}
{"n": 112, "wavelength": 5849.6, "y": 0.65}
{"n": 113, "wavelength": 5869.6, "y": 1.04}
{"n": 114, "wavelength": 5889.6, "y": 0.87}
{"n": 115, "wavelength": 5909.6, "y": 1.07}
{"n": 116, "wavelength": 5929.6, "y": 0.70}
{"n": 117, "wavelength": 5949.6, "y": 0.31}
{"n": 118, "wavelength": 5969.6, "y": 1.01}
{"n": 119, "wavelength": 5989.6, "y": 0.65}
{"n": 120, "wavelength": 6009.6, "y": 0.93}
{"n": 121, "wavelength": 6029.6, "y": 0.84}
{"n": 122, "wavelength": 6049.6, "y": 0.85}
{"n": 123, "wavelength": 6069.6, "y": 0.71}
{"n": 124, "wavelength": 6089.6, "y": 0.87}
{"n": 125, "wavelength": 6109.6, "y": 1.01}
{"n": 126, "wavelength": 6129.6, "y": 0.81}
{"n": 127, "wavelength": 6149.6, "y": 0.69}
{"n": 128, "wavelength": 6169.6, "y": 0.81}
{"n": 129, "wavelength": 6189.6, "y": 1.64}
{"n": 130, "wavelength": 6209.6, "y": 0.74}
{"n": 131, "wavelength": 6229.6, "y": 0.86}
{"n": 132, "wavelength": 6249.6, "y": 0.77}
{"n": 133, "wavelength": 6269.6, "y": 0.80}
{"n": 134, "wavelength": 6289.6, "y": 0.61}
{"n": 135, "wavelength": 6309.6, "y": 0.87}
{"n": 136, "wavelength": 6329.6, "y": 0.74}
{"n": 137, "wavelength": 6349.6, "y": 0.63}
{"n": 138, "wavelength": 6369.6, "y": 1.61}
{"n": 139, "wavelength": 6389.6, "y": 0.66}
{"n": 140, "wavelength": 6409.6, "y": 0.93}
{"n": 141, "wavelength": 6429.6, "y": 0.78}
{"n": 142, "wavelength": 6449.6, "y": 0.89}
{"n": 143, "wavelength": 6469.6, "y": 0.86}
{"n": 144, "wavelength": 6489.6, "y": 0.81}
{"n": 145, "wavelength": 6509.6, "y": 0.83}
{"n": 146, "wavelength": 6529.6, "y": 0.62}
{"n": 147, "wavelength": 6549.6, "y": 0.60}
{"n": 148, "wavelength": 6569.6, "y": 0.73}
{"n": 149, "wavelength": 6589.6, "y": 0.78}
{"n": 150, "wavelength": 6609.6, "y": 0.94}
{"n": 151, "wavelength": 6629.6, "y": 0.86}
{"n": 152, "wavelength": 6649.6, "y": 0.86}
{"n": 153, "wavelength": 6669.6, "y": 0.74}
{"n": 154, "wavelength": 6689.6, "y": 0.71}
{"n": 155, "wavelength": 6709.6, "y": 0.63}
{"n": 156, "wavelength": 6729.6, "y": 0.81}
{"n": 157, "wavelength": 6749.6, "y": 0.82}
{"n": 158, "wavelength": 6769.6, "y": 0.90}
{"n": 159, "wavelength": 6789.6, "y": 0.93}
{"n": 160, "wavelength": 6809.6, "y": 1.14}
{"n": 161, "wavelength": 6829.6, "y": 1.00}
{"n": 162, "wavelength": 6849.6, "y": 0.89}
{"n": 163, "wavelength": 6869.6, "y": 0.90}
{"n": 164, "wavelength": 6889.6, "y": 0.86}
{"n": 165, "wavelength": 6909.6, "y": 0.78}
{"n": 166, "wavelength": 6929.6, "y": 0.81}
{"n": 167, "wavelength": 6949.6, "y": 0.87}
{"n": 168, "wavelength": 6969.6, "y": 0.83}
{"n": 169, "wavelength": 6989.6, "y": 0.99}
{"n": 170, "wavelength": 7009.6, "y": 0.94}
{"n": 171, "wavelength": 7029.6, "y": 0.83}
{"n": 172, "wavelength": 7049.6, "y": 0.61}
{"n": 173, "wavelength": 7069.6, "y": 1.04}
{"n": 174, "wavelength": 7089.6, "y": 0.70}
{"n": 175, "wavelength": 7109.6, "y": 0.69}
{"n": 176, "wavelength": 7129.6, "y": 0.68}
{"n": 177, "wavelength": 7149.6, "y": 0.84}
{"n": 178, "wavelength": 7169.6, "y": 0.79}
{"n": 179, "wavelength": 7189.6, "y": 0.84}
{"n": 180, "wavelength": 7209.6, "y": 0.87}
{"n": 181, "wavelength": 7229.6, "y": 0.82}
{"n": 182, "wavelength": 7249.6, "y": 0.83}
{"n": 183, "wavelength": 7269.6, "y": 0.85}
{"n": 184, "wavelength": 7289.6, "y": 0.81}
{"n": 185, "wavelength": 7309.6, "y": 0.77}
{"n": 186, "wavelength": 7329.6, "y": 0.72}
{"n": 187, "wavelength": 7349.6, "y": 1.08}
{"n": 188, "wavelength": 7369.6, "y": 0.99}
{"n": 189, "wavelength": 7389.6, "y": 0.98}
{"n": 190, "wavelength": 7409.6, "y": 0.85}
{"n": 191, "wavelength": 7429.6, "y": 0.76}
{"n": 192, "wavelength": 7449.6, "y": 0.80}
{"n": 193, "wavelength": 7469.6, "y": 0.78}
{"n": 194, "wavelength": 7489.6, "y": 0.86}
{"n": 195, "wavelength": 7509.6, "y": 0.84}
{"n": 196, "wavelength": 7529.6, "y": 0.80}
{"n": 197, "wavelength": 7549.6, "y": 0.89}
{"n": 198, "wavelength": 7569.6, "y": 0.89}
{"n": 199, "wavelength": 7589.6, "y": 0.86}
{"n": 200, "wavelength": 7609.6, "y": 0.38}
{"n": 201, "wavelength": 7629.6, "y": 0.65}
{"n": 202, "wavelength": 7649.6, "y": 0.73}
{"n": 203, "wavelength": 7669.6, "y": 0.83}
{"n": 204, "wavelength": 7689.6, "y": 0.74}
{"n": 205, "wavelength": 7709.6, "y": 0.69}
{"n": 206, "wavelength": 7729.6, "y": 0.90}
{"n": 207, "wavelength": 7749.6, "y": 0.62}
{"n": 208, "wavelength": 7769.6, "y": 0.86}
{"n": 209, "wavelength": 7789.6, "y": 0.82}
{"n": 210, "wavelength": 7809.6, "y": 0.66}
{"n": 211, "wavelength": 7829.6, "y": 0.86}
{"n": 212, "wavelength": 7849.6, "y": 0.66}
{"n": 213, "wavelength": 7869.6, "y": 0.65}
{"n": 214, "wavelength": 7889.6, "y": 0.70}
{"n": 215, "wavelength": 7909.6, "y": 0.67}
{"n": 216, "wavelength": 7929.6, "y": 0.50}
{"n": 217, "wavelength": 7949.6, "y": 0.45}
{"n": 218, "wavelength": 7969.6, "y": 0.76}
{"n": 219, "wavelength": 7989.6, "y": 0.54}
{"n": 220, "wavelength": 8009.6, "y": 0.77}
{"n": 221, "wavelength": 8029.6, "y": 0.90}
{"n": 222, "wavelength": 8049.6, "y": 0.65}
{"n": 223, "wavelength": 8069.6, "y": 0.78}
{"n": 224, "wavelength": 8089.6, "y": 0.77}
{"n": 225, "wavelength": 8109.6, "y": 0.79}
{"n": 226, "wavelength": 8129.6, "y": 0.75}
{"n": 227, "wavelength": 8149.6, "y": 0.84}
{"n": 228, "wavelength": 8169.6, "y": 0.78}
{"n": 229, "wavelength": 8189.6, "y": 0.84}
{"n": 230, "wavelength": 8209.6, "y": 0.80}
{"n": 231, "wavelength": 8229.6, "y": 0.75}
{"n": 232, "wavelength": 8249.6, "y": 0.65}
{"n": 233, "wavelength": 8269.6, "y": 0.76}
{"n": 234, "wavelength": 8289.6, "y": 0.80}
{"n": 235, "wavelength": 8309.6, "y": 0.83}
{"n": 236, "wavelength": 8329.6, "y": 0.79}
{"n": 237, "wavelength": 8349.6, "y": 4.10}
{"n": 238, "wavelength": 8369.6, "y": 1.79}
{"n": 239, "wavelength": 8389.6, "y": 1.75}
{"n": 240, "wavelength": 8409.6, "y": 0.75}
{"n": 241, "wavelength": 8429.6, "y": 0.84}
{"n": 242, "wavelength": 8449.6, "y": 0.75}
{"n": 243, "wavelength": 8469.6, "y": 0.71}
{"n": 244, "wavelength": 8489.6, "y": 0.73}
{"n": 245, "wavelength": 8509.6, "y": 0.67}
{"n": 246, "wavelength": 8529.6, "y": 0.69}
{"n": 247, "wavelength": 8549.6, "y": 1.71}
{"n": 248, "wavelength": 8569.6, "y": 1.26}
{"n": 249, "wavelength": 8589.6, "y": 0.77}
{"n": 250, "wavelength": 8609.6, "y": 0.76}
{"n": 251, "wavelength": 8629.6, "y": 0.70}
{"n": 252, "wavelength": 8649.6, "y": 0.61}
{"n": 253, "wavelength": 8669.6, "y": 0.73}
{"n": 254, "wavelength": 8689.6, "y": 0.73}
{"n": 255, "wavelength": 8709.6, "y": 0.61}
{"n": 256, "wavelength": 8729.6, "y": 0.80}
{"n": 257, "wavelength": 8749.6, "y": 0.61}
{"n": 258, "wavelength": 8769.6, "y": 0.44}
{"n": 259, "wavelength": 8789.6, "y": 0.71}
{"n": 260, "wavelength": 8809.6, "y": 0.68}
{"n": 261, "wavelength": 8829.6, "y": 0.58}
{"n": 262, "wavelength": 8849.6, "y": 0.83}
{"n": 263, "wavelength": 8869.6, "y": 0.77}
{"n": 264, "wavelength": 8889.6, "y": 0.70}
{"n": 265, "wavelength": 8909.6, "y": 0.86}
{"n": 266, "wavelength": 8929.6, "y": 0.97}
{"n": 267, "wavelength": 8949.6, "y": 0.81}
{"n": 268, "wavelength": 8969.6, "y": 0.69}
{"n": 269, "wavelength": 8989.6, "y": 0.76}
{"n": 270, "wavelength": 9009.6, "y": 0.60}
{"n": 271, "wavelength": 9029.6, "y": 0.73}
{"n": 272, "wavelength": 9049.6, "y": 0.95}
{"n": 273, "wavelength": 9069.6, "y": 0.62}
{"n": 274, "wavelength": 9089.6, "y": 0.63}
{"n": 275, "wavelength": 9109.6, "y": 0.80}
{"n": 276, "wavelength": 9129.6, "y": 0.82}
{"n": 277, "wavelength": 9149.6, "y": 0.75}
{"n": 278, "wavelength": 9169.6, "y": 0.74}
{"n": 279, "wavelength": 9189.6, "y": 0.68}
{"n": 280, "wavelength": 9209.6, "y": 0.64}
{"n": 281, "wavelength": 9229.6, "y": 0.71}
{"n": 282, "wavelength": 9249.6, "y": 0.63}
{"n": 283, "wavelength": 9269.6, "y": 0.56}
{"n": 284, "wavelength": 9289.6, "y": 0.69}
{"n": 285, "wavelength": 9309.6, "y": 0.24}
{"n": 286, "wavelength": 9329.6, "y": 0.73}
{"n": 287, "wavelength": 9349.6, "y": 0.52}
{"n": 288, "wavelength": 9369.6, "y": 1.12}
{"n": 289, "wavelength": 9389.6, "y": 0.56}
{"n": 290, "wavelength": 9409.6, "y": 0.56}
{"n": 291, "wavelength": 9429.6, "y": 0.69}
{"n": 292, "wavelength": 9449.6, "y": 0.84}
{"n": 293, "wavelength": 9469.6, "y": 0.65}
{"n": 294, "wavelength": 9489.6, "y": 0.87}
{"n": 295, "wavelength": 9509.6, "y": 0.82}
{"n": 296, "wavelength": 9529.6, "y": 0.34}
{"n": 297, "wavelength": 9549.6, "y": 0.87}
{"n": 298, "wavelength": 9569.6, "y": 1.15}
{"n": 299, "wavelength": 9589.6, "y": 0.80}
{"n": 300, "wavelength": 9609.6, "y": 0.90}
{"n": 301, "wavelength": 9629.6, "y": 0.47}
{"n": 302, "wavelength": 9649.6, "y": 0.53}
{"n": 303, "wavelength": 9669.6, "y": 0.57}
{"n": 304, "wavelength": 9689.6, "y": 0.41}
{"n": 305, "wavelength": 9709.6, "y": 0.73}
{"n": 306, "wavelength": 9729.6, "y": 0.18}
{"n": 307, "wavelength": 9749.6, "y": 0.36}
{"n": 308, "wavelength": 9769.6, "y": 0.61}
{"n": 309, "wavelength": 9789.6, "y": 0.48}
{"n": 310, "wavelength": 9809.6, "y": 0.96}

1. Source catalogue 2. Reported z 0.273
